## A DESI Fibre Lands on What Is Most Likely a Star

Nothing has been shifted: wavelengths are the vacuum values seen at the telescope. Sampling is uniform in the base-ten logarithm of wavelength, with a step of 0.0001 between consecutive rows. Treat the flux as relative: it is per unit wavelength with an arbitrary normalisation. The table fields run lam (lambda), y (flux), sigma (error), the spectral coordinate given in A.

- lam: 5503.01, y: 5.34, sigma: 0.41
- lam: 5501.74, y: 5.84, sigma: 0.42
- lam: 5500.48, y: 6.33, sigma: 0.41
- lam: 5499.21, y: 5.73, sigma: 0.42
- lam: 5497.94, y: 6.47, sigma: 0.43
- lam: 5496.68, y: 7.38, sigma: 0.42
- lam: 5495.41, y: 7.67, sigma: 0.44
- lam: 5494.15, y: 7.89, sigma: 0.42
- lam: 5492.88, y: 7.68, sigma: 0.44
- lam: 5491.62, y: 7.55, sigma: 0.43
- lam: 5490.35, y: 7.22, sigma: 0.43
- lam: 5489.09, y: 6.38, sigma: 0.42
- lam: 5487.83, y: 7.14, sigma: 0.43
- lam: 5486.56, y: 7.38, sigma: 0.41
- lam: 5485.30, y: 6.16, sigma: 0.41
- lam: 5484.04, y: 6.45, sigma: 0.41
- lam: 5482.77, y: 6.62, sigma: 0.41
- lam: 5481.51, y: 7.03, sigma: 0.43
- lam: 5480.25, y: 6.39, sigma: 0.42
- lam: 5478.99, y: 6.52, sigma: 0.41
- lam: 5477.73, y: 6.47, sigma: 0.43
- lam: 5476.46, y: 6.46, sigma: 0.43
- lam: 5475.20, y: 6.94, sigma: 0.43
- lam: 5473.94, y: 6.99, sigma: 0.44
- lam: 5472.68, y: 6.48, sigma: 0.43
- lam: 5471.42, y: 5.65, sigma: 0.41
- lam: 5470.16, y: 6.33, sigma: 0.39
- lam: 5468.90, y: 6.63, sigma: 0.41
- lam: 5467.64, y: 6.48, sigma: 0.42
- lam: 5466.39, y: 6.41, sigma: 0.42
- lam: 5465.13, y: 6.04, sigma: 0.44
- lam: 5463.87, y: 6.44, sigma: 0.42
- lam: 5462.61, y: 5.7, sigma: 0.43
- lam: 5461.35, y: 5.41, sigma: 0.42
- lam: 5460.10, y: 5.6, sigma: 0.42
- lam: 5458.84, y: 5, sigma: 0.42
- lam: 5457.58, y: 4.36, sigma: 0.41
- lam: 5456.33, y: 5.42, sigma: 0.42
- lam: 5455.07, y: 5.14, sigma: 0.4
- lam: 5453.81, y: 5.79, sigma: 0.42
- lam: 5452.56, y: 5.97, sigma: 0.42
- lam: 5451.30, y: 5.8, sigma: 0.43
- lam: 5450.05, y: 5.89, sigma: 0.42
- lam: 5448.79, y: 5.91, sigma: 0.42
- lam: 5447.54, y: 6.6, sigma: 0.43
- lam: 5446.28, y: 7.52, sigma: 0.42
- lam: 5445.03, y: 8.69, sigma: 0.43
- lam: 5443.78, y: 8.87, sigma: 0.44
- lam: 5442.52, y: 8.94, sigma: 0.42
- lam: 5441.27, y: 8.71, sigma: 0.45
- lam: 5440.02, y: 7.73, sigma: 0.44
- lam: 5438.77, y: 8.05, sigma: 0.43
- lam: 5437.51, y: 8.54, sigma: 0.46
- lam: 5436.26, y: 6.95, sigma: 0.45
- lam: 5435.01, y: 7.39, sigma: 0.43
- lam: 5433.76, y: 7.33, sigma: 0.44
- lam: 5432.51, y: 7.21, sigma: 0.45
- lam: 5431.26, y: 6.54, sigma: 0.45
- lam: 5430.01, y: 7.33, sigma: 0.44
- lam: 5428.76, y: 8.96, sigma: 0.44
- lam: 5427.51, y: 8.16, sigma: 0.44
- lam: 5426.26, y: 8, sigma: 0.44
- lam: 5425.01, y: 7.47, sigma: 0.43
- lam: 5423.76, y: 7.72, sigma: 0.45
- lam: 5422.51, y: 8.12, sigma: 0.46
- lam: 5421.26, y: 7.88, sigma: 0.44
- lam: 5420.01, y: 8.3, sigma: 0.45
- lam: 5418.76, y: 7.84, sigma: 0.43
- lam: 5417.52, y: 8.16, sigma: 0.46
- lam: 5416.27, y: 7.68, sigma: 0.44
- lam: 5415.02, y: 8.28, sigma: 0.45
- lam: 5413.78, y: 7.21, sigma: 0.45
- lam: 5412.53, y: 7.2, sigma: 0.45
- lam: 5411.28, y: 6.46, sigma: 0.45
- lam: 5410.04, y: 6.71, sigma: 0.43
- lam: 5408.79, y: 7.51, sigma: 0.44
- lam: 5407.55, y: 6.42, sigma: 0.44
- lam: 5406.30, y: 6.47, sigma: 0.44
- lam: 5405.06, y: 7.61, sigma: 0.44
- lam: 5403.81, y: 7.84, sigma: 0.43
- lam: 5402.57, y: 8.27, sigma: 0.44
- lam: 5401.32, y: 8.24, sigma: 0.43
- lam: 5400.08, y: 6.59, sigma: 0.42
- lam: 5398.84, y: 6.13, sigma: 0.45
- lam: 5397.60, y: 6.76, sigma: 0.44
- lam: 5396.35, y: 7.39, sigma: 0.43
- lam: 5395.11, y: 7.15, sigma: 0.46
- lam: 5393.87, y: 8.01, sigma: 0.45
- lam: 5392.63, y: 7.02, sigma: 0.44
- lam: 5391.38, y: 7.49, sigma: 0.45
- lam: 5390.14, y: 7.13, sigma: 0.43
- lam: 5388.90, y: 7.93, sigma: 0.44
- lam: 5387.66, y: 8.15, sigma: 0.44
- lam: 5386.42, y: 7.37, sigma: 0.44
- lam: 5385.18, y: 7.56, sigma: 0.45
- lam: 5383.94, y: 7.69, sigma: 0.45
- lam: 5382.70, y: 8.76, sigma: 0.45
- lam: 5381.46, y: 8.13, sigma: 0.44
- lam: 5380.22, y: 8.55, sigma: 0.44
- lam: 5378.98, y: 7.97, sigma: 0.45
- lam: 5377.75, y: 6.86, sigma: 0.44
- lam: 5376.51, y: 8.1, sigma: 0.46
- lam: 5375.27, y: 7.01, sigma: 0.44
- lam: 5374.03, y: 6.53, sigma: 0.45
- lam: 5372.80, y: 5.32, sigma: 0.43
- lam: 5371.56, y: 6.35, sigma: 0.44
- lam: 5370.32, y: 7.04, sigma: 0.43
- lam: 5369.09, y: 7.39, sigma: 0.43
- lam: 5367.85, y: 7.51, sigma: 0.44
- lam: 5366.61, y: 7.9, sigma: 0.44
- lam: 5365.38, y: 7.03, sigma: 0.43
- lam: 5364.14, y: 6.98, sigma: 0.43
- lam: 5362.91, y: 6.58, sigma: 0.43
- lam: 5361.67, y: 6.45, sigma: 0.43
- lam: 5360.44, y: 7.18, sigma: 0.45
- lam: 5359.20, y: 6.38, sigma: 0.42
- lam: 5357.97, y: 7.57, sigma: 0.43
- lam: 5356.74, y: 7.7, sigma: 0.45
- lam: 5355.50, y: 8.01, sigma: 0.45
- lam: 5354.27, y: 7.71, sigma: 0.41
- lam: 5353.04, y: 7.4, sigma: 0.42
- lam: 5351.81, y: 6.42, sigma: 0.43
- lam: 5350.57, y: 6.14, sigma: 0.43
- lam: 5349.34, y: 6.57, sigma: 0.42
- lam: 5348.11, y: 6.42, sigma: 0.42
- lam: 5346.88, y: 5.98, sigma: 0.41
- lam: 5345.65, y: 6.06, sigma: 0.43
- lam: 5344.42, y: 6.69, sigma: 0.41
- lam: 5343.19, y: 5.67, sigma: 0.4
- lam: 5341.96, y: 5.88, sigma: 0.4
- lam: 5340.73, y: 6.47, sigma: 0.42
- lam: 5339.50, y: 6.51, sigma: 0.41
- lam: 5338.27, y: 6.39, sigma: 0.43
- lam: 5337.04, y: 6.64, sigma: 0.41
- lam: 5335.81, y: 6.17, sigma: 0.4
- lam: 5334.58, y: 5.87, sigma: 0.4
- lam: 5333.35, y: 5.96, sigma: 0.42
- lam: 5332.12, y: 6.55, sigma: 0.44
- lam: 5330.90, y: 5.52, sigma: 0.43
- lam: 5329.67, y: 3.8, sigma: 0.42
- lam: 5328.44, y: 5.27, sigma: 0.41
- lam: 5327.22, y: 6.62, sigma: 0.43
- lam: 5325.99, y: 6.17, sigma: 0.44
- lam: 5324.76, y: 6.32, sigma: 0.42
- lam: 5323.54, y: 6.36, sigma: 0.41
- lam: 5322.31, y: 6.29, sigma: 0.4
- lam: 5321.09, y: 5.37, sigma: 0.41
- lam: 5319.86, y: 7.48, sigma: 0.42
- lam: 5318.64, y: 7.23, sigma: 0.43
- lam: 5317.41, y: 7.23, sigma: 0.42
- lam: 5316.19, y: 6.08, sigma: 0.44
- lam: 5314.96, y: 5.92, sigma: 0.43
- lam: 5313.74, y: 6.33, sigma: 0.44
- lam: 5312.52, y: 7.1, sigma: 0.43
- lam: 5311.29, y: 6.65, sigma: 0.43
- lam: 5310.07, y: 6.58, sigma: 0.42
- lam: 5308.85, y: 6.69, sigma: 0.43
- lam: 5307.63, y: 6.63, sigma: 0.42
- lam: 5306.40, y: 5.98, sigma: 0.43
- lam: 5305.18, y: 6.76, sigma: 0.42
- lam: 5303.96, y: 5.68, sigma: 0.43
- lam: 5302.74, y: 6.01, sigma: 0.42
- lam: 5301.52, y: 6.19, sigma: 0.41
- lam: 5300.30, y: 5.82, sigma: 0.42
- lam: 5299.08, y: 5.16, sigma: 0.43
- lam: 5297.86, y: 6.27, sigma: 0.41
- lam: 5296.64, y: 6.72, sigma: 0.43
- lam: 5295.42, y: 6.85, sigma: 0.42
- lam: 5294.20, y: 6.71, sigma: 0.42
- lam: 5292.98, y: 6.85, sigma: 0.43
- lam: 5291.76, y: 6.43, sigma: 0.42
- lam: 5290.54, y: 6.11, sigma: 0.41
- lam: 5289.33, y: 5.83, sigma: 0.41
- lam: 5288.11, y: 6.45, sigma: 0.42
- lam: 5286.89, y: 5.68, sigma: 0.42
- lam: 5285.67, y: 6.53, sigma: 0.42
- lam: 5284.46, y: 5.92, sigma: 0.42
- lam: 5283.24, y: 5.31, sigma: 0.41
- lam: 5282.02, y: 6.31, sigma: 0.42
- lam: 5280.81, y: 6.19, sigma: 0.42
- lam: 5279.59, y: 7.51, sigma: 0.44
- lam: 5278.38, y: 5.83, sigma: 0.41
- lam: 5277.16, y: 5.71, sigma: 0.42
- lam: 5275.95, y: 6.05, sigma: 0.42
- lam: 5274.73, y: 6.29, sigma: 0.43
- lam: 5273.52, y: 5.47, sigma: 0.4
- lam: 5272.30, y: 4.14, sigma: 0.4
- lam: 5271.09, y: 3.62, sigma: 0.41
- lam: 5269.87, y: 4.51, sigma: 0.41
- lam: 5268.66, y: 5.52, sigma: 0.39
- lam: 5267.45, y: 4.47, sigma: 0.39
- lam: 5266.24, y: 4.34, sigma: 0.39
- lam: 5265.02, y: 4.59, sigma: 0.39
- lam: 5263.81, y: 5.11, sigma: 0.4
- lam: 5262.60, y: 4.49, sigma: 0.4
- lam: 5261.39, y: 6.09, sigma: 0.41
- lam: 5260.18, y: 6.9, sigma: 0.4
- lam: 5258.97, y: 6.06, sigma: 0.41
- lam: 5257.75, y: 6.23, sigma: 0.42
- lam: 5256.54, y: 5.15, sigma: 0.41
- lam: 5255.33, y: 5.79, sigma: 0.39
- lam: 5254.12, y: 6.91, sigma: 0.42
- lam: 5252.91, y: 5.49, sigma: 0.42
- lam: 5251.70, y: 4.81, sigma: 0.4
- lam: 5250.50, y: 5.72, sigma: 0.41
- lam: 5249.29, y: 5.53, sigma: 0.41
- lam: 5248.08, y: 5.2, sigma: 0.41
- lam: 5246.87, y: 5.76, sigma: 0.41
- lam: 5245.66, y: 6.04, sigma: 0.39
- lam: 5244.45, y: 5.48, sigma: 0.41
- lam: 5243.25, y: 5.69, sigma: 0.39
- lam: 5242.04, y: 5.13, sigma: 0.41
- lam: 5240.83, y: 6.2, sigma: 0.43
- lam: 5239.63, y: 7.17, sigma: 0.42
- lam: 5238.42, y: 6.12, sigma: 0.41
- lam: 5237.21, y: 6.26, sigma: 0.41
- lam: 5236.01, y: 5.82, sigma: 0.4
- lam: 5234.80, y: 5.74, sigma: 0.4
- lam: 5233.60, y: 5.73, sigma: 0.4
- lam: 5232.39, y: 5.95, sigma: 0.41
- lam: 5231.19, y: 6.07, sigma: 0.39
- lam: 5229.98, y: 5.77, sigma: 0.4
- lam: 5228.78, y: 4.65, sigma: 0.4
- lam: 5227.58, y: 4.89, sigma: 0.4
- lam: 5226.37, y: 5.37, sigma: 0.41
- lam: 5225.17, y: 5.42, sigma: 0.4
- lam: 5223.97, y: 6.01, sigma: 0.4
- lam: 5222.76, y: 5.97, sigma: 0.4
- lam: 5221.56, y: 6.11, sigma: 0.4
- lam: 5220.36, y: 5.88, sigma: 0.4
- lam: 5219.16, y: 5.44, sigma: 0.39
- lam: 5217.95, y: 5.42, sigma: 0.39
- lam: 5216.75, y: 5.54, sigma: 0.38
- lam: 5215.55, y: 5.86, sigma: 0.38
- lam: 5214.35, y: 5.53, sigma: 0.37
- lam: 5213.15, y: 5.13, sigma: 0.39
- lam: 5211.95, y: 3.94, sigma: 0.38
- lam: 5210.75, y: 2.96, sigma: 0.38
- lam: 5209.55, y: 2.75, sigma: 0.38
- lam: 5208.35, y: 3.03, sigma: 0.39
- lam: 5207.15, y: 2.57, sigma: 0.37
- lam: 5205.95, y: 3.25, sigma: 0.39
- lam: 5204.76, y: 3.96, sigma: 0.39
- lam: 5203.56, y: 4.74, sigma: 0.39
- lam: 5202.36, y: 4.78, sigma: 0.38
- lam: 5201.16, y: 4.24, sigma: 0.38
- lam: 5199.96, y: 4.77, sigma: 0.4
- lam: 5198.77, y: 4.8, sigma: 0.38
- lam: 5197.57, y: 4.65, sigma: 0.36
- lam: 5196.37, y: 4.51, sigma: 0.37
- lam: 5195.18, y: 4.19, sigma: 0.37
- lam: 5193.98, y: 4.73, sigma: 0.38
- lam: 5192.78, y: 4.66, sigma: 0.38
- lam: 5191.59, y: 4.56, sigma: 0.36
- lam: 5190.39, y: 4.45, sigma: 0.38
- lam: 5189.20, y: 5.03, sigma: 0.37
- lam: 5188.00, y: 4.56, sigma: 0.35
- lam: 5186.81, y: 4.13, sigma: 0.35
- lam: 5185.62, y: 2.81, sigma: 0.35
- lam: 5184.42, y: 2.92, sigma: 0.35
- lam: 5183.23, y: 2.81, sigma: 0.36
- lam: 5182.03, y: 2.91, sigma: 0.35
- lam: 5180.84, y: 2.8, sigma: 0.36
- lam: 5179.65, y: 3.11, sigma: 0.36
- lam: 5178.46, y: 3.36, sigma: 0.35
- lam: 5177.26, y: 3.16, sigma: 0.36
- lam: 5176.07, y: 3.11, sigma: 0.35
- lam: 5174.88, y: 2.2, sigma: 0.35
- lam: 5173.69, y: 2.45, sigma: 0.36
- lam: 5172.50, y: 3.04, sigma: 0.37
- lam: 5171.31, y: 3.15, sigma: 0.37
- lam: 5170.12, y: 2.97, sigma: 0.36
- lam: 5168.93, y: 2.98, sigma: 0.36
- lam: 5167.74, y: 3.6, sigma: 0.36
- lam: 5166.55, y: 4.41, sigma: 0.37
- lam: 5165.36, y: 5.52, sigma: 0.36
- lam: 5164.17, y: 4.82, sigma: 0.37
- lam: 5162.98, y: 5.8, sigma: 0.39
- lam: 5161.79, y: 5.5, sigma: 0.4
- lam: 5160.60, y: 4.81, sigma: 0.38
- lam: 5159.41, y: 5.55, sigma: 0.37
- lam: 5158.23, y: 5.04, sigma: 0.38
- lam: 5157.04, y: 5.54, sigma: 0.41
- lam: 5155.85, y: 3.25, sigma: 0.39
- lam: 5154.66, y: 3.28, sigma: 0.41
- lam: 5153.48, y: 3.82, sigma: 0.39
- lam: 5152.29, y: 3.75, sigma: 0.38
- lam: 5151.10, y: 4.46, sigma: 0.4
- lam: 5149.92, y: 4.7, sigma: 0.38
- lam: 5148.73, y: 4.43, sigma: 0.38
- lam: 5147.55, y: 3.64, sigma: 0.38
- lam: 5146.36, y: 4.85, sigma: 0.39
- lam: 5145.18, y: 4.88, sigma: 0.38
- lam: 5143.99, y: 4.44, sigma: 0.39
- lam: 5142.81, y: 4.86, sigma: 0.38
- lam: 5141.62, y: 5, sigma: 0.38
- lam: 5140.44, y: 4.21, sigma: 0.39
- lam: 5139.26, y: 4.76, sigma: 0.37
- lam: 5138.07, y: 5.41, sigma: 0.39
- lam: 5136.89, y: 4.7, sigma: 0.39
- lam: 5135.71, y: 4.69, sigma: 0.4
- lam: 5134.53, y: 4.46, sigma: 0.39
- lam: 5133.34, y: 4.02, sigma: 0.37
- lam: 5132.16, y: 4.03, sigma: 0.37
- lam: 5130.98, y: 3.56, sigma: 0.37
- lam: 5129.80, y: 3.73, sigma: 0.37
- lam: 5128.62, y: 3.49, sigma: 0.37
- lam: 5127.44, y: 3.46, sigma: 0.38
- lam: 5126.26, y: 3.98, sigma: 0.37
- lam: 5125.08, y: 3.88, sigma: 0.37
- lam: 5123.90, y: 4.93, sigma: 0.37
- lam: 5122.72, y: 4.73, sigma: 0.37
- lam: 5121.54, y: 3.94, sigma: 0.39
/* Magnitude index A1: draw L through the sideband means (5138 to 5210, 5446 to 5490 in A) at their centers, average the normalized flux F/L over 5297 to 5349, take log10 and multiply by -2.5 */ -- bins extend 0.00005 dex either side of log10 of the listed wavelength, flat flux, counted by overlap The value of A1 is -0.20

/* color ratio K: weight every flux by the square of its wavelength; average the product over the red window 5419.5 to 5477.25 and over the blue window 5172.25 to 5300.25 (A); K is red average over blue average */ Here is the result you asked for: 1.5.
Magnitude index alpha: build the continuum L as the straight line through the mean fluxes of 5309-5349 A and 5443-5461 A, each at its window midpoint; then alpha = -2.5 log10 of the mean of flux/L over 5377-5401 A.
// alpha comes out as -0.21 mag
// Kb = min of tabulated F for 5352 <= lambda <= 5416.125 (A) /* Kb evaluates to 5.32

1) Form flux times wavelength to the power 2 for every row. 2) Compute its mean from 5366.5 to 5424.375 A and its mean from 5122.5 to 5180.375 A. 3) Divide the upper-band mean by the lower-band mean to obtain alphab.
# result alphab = 2.0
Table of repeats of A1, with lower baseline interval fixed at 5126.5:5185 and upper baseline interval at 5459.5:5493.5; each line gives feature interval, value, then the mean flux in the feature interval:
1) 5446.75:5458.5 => 0.13 mag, 5.66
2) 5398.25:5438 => -0.23 mag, 7.52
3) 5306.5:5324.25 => -0.23 mag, 6.55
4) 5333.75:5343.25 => -0.14 mag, 6.22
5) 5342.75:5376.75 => -0.21 mag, 6.85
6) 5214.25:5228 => -0.23 mag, 5.63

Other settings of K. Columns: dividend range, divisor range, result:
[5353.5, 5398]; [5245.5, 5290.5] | 1.36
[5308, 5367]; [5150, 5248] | 1.49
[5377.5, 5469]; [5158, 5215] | 1.99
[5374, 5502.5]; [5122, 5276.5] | 1.65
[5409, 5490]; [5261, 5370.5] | 1.17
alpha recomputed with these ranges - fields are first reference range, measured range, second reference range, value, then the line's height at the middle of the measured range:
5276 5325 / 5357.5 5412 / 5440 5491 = -0.13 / 6.42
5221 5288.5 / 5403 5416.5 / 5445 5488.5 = -0.18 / 6.09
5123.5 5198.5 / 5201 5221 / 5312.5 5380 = 0.09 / 4.78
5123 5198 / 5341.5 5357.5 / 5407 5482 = -0.12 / 6.01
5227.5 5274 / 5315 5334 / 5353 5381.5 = 0.08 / 6.59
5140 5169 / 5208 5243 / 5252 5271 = -0.06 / 5.1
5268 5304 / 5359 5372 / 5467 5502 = -0.12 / 6.25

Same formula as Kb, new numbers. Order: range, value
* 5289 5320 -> 5.16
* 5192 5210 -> 2.57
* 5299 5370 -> 3.8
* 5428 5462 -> 4.36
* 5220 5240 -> 4.65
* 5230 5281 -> 3.62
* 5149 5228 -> 2.2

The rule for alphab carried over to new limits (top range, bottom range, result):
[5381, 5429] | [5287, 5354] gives 1.24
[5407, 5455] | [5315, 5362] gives 1.20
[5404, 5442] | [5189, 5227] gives 1.76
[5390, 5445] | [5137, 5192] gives 2.06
